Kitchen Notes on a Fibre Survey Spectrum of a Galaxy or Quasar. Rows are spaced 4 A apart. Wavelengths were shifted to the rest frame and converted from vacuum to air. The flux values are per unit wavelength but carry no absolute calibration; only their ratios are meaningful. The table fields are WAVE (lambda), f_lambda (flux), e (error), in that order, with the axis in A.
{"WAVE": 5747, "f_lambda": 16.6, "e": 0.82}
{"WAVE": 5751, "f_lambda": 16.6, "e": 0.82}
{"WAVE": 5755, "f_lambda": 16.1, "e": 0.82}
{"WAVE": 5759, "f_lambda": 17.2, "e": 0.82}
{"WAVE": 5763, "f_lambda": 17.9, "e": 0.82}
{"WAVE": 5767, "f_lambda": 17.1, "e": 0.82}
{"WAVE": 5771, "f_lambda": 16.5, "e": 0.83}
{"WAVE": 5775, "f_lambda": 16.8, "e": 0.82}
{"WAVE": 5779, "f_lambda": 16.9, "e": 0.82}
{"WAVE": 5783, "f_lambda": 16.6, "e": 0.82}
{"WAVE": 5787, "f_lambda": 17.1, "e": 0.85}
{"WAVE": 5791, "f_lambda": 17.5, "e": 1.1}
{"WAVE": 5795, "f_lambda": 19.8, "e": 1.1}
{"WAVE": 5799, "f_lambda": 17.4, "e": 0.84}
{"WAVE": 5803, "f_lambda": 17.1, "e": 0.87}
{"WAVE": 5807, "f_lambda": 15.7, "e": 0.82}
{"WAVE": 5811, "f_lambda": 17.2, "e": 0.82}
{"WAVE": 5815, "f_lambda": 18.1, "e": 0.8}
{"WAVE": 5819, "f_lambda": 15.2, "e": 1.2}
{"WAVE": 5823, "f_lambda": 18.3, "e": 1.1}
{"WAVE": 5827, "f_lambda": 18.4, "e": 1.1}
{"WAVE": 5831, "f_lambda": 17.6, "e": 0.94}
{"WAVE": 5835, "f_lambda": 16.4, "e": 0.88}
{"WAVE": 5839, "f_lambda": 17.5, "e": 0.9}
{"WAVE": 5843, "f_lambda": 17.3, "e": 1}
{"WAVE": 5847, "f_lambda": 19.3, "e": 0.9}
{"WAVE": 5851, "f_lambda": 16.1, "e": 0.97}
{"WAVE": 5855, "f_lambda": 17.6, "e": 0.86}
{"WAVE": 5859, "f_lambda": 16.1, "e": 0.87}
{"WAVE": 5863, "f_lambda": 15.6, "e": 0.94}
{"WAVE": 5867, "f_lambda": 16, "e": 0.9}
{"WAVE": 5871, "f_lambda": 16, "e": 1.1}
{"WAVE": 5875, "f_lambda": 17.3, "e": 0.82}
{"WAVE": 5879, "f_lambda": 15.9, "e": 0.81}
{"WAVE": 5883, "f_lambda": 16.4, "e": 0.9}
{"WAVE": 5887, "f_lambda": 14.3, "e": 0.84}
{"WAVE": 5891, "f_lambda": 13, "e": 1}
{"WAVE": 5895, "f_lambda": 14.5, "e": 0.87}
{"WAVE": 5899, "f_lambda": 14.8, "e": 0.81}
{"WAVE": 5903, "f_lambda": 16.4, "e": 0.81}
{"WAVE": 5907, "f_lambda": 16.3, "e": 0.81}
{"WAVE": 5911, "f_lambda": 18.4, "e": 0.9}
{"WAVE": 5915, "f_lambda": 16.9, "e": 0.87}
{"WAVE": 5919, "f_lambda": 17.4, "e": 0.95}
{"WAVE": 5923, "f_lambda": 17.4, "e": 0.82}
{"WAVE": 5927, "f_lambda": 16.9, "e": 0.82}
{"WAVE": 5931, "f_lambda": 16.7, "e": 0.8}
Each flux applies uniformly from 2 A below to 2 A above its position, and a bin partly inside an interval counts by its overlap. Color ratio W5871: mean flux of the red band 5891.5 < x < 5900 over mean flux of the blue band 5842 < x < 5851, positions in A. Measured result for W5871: 0.80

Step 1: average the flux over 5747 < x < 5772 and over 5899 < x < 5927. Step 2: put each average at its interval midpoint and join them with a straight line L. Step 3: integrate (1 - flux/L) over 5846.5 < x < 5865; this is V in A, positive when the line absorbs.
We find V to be 0.2 A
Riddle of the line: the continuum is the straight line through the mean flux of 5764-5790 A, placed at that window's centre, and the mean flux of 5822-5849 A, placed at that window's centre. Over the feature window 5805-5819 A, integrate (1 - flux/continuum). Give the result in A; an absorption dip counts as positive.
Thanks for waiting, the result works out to 0.6 A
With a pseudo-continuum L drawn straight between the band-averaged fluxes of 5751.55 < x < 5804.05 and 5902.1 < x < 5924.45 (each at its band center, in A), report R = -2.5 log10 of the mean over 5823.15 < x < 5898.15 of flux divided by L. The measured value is 0.05 mag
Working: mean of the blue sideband 17.2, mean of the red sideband 17.2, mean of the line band 16.4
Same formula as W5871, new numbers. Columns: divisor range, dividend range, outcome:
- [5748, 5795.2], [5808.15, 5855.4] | 1.02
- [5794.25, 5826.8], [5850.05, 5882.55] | 0.94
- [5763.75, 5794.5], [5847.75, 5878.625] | 0.96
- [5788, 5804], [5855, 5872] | 0.90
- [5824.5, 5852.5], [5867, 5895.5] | 0.88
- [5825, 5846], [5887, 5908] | 0.85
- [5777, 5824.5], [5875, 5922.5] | 0.93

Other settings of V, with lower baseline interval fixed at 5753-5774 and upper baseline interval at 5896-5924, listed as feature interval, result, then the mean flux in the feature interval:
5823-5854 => -1.4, 17.6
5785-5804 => -1.0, 17.8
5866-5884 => 0.5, 16.3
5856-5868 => 0.5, 16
